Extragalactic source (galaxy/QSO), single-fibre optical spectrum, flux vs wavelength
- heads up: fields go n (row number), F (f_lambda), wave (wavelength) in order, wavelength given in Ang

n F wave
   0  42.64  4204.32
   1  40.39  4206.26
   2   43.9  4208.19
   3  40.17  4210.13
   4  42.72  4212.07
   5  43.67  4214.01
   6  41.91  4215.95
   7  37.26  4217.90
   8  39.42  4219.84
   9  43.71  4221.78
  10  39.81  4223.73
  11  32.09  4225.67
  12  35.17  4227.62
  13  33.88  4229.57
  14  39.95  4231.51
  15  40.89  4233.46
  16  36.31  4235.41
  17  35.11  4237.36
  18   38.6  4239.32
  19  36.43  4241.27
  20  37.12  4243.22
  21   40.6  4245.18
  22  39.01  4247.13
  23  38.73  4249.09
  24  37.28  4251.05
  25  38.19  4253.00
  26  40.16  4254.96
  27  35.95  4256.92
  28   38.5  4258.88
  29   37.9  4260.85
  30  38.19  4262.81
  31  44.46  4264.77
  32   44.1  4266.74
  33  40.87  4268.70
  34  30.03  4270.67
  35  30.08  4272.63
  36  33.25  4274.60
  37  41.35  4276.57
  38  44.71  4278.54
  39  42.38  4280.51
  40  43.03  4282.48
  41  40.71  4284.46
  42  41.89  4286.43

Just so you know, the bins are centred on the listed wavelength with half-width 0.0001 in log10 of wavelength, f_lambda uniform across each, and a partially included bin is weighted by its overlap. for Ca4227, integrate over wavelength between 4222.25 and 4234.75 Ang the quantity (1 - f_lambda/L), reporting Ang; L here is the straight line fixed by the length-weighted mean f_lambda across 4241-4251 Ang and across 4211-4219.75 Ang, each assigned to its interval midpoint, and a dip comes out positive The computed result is 0.9 Ang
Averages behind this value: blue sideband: 41.2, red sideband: 38.4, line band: 37.2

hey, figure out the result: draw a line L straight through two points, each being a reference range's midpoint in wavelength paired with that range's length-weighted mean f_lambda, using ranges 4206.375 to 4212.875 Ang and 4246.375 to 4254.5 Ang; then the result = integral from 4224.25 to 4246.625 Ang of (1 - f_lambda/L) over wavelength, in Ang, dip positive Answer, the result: 1.5 Ang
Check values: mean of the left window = 42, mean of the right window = 38.4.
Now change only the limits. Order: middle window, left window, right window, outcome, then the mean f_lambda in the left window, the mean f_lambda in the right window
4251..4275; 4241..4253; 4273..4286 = 1.0 Ang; 38.3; 40.4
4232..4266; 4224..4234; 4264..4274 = -1.3 Ang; 36.5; 37.6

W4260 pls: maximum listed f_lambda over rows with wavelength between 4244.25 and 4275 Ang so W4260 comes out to 44.46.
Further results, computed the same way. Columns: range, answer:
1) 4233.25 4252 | 40.89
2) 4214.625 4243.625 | 43.71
